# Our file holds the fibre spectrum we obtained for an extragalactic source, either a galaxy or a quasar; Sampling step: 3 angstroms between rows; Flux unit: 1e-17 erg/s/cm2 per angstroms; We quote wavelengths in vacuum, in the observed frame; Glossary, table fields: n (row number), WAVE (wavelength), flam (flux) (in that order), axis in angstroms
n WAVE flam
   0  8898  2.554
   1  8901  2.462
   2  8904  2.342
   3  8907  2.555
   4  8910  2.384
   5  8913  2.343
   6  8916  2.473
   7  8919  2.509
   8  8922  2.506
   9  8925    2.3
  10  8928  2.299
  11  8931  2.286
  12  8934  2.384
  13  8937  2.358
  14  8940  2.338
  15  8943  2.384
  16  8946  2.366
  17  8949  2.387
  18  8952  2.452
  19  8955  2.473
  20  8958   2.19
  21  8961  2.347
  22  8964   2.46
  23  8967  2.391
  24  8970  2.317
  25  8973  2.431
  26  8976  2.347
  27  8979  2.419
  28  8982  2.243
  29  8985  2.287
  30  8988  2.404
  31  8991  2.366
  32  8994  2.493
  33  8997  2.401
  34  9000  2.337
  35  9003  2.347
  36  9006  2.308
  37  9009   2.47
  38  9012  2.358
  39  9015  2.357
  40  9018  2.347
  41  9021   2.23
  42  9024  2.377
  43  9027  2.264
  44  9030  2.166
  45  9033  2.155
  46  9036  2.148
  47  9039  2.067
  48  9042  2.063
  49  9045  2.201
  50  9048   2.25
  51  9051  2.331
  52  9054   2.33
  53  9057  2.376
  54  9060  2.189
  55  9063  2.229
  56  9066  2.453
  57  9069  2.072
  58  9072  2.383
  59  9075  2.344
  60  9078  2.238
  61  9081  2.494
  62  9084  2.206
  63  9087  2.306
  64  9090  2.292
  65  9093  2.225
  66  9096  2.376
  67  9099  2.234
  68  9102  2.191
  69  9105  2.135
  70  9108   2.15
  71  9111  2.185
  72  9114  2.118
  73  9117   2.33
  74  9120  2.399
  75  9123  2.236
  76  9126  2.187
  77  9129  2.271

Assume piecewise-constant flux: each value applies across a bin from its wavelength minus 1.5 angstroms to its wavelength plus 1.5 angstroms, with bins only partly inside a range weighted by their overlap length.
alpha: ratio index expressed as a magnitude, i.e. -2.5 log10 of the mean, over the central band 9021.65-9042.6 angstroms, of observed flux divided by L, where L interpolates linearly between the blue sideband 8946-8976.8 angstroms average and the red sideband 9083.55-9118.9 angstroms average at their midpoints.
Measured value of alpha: 0.058 mag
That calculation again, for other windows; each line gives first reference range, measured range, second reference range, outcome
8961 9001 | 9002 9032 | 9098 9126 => 0.01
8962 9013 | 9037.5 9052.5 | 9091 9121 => 0.06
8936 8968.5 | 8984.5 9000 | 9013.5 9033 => -0.03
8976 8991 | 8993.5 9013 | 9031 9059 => -0.04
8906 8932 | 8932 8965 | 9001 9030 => 0.00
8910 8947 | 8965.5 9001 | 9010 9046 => -0.03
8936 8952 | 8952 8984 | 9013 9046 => -0.02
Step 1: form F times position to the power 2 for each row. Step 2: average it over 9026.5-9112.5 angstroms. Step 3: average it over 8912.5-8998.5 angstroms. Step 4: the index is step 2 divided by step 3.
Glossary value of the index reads 0.97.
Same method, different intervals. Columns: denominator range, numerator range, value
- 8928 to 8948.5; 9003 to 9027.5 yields 1.01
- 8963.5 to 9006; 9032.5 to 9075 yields 0.96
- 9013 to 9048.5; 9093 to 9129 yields 1.02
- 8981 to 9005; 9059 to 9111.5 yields 0.98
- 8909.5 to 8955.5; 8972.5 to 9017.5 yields 1.01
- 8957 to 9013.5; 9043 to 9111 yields 0.98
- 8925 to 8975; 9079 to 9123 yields 0.99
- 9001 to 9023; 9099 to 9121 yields 0.96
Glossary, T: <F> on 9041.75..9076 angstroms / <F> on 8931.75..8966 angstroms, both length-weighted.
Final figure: 1.0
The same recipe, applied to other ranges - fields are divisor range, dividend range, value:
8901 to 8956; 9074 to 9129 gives 0.94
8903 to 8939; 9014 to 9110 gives 0.94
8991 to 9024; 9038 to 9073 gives 0.95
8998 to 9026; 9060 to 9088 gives 0.98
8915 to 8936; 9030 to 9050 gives 0.90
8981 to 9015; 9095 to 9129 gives 0.94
